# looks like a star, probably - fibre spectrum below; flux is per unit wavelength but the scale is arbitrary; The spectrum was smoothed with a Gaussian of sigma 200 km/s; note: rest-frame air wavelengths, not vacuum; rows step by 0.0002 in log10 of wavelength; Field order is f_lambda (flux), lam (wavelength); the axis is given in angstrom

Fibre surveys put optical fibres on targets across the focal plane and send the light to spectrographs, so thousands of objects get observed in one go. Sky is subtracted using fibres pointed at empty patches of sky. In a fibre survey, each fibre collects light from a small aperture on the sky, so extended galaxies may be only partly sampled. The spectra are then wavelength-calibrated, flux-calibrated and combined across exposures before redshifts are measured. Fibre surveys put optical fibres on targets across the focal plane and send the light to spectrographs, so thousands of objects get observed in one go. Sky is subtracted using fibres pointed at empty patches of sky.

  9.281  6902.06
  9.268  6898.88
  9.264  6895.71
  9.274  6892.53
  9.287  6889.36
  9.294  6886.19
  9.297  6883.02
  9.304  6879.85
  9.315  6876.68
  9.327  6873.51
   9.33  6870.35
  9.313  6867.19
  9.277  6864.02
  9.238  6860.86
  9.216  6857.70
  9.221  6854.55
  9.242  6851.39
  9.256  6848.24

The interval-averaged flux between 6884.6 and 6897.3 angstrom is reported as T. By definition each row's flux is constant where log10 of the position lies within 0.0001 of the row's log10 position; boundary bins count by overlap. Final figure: 9.28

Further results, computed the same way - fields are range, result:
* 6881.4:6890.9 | 9.29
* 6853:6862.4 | 9.23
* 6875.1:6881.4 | 9.31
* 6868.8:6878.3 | 9.32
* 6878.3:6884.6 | 9.3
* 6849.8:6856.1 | 9.23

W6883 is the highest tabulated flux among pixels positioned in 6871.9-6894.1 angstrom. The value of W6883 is 9.327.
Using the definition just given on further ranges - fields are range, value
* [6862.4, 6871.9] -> 9.33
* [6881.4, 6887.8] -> 9.297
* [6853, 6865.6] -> 9.277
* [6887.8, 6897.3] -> 9.287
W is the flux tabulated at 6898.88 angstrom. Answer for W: 9.268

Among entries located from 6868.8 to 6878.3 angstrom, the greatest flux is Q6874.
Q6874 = 9.33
